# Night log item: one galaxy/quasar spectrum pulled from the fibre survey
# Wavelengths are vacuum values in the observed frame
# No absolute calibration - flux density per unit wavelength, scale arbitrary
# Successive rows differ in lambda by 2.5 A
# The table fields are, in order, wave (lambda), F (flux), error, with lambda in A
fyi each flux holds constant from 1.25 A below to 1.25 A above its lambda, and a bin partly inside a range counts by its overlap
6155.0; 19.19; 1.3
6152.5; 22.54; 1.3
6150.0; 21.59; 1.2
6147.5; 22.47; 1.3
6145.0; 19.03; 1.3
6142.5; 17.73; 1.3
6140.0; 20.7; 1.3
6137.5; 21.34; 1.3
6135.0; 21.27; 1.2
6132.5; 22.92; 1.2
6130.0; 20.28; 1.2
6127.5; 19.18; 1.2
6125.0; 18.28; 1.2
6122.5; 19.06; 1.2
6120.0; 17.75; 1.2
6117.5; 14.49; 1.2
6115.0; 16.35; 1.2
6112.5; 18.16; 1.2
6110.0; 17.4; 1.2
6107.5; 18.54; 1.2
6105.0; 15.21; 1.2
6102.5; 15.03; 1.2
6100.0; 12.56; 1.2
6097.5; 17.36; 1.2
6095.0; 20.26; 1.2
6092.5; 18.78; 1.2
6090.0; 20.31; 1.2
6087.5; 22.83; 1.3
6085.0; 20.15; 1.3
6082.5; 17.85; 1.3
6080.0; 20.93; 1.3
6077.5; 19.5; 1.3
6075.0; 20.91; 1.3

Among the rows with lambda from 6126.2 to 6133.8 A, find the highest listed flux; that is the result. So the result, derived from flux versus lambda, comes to 22.92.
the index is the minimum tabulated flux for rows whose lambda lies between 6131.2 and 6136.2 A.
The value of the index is 21.27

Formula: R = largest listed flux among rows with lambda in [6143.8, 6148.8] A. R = 22.47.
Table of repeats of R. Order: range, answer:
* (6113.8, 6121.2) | 17.75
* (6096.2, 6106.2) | 17.36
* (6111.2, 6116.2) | 18.16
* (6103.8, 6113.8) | 18.54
